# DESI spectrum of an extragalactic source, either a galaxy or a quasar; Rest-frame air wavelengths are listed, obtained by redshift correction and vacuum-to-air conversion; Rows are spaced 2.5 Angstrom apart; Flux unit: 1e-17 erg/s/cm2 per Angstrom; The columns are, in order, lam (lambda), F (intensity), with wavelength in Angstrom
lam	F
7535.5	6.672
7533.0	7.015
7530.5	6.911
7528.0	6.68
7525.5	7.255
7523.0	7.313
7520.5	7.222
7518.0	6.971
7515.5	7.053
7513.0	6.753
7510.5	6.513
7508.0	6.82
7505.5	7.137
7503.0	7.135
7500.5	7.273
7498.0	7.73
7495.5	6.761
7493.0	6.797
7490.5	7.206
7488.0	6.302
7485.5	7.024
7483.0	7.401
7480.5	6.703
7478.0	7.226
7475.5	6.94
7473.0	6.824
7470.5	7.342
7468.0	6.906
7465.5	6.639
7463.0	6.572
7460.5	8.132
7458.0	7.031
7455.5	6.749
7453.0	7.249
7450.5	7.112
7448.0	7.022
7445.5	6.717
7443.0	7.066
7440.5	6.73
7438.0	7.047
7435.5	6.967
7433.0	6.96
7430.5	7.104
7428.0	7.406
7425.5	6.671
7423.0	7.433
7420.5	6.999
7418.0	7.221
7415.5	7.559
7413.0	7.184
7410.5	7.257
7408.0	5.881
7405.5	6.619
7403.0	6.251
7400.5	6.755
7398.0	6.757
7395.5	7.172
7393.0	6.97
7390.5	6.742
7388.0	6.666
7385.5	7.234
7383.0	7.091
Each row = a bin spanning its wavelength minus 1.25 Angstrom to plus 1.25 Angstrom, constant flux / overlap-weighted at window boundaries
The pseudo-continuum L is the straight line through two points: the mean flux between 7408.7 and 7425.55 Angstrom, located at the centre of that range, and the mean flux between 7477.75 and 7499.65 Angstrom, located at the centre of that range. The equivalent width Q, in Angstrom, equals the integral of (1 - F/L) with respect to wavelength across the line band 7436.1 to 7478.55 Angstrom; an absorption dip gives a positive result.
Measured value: 0.4 Angstrom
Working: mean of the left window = 7.18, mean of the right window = 7.01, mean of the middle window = 7.01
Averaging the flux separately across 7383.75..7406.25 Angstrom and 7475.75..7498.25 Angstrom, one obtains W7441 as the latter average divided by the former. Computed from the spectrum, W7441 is 1.0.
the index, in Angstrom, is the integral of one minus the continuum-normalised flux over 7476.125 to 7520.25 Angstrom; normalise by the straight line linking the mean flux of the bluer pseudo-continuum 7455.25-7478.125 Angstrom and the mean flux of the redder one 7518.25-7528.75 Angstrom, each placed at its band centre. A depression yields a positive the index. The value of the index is 0.6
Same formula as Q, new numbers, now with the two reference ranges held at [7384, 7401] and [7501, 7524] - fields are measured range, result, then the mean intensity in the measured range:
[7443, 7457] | -0.06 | 6.98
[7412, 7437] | -0.78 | 7.15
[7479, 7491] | 0.10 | 6.92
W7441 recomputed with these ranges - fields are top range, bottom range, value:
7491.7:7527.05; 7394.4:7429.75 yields 1.02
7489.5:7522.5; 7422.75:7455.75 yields 1.00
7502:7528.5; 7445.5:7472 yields 0.99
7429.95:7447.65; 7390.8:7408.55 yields 1.04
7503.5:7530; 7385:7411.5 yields 1.04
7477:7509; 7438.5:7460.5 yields 1.00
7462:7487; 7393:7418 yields 1.01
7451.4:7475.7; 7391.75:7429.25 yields 1.01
